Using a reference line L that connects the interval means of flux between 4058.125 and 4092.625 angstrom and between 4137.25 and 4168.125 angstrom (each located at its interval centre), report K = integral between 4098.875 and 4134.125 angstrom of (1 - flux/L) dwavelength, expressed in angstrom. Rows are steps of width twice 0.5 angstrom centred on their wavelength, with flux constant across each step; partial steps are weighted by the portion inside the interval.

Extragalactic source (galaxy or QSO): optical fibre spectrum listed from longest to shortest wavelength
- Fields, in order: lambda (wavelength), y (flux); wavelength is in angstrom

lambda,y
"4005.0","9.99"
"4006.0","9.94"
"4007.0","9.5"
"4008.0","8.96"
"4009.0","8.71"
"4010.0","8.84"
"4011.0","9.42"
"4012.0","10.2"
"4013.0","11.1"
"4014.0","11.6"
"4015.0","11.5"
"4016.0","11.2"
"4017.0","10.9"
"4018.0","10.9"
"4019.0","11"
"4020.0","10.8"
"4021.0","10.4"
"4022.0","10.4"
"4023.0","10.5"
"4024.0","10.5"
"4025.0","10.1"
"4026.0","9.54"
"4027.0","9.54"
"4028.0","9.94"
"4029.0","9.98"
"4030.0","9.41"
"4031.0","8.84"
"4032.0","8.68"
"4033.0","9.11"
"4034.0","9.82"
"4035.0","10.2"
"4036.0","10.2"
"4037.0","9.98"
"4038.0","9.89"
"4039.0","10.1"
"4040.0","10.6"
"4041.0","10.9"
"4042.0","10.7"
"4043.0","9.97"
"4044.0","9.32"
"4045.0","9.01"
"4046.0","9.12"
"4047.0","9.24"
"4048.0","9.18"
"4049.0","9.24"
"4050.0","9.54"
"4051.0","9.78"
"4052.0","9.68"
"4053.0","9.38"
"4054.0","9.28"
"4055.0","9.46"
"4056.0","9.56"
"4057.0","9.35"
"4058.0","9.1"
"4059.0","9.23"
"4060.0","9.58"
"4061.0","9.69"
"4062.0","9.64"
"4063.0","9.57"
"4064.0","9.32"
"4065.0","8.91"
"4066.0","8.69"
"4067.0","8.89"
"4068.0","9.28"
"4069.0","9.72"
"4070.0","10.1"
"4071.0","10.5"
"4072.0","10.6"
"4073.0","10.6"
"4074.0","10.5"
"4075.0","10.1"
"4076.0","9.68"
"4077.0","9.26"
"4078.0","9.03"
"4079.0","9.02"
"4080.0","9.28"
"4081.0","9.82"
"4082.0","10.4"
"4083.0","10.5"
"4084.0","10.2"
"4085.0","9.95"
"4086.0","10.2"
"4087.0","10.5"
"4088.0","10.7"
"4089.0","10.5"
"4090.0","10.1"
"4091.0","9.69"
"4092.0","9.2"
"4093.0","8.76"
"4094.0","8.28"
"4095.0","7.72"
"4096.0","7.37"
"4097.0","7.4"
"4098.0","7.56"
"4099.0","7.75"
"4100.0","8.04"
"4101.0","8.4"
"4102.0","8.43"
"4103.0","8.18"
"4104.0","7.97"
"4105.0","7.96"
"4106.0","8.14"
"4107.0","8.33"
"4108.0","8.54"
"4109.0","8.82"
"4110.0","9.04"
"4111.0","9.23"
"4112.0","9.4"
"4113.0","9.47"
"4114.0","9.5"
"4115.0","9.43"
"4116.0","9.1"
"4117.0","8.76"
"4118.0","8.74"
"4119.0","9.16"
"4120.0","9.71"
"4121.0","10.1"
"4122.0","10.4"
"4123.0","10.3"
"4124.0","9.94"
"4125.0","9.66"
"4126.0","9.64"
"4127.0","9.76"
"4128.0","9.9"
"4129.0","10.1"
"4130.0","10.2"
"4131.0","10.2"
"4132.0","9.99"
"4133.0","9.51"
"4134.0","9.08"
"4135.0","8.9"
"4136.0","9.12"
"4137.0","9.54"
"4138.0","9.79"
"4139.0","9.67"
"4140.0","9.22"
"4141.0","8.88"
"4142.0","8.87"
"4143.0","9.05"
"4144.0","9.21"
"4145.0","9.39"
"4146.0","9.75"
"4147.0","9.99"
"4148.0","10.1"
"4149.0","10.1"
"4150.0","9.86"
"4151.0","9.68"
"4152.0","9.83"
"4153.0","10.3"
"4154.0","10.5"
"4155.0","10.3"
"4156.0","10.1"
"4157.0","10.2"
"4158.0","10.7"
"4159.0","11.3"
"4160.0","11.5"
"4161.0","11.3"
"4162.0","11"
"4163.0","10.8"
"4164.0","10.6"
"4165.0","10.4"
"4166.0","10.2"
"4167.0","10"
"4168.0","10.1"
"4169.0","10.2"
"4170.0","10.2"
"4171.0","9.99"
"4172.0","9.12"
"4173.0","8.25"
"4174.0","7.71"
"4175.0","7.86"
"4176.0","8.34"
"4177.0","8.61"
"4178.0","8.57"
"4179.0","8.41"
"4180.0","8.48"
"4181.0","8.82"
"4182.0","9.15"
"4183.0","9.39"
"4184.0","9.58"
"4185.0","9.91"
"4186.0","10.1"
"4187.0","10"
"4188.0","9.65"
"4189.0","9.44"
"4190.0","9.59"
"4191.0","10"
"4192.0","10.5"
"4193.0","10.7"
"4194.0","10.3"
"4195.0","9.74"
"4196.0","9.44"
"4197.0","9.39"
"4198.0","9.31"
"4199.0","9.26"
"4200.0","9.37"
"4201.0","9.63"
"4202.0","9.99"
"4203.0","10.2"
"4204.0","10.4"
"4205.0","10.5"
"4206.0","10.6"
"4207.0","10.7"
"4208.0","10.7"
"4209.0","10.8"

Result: 2.6 angstrom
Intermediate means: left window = 9.78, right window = 10.1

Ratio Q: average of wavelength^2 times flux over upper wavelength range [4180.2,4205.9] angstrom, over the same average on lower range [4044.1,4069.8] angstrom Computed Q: 1.12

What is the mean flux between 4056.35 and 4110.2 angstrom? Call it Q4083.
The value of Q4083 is 9.23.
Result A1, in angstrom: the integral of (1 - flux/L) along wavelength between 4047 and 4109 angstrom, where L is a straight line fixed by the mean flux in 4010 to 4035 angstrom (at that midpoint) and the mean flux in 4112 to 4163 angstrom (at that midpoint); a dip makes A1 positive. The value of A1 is 4.7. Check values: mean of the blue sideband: 10.2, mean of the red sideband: 9.82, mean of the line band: 9.26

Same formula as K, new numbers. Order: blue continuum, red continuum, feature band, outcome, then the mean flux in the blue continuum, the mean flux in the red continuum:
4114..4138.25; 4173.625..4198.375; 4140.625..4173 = -2.1 angstrom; 9.62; 9.33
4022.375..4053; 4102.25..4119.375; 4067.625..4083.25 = -1.1 angstrom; 9.75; 8.8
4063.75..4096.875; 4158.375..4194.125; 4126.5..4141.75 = 0.1 angstrom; 9.59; 9.72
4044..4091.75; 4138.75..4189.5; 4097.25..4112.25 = 2.1 angstrom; 9.67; 9.7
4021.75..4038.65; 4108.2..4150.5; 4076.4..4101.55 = 1.2 angstrom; 9.8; 9.53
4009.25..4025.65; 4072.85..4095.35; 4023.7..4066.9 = 2.6 angstrom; 10.5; 9.74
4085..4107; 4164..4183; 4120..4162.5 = -4.4 angstrom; 8.73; 9.18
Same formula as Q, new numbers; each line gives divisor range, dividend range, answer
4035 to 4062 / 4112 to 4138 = 1.03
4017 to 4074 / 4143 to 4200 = 1.06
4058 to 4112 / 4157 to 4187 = 1.10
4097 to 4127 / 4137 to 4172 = 1.15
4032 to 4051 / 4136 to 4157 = 1.05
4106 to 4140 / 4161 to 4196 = 1.04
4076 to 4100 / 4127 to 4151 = 1.06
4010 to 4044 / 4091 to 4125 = 0.90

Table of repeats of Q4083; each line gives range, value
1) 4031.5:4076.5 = 9.67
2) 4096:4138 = 9.09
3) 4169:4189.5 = 9.11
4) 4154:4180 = 9.82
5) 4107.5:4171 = 9.82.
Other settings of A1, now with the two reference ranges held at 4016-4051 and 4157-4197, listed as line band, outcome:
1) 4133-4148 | 0.7 angstrom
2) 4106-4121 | 1.1 angstrom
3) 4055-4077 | 0.6 angstrom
